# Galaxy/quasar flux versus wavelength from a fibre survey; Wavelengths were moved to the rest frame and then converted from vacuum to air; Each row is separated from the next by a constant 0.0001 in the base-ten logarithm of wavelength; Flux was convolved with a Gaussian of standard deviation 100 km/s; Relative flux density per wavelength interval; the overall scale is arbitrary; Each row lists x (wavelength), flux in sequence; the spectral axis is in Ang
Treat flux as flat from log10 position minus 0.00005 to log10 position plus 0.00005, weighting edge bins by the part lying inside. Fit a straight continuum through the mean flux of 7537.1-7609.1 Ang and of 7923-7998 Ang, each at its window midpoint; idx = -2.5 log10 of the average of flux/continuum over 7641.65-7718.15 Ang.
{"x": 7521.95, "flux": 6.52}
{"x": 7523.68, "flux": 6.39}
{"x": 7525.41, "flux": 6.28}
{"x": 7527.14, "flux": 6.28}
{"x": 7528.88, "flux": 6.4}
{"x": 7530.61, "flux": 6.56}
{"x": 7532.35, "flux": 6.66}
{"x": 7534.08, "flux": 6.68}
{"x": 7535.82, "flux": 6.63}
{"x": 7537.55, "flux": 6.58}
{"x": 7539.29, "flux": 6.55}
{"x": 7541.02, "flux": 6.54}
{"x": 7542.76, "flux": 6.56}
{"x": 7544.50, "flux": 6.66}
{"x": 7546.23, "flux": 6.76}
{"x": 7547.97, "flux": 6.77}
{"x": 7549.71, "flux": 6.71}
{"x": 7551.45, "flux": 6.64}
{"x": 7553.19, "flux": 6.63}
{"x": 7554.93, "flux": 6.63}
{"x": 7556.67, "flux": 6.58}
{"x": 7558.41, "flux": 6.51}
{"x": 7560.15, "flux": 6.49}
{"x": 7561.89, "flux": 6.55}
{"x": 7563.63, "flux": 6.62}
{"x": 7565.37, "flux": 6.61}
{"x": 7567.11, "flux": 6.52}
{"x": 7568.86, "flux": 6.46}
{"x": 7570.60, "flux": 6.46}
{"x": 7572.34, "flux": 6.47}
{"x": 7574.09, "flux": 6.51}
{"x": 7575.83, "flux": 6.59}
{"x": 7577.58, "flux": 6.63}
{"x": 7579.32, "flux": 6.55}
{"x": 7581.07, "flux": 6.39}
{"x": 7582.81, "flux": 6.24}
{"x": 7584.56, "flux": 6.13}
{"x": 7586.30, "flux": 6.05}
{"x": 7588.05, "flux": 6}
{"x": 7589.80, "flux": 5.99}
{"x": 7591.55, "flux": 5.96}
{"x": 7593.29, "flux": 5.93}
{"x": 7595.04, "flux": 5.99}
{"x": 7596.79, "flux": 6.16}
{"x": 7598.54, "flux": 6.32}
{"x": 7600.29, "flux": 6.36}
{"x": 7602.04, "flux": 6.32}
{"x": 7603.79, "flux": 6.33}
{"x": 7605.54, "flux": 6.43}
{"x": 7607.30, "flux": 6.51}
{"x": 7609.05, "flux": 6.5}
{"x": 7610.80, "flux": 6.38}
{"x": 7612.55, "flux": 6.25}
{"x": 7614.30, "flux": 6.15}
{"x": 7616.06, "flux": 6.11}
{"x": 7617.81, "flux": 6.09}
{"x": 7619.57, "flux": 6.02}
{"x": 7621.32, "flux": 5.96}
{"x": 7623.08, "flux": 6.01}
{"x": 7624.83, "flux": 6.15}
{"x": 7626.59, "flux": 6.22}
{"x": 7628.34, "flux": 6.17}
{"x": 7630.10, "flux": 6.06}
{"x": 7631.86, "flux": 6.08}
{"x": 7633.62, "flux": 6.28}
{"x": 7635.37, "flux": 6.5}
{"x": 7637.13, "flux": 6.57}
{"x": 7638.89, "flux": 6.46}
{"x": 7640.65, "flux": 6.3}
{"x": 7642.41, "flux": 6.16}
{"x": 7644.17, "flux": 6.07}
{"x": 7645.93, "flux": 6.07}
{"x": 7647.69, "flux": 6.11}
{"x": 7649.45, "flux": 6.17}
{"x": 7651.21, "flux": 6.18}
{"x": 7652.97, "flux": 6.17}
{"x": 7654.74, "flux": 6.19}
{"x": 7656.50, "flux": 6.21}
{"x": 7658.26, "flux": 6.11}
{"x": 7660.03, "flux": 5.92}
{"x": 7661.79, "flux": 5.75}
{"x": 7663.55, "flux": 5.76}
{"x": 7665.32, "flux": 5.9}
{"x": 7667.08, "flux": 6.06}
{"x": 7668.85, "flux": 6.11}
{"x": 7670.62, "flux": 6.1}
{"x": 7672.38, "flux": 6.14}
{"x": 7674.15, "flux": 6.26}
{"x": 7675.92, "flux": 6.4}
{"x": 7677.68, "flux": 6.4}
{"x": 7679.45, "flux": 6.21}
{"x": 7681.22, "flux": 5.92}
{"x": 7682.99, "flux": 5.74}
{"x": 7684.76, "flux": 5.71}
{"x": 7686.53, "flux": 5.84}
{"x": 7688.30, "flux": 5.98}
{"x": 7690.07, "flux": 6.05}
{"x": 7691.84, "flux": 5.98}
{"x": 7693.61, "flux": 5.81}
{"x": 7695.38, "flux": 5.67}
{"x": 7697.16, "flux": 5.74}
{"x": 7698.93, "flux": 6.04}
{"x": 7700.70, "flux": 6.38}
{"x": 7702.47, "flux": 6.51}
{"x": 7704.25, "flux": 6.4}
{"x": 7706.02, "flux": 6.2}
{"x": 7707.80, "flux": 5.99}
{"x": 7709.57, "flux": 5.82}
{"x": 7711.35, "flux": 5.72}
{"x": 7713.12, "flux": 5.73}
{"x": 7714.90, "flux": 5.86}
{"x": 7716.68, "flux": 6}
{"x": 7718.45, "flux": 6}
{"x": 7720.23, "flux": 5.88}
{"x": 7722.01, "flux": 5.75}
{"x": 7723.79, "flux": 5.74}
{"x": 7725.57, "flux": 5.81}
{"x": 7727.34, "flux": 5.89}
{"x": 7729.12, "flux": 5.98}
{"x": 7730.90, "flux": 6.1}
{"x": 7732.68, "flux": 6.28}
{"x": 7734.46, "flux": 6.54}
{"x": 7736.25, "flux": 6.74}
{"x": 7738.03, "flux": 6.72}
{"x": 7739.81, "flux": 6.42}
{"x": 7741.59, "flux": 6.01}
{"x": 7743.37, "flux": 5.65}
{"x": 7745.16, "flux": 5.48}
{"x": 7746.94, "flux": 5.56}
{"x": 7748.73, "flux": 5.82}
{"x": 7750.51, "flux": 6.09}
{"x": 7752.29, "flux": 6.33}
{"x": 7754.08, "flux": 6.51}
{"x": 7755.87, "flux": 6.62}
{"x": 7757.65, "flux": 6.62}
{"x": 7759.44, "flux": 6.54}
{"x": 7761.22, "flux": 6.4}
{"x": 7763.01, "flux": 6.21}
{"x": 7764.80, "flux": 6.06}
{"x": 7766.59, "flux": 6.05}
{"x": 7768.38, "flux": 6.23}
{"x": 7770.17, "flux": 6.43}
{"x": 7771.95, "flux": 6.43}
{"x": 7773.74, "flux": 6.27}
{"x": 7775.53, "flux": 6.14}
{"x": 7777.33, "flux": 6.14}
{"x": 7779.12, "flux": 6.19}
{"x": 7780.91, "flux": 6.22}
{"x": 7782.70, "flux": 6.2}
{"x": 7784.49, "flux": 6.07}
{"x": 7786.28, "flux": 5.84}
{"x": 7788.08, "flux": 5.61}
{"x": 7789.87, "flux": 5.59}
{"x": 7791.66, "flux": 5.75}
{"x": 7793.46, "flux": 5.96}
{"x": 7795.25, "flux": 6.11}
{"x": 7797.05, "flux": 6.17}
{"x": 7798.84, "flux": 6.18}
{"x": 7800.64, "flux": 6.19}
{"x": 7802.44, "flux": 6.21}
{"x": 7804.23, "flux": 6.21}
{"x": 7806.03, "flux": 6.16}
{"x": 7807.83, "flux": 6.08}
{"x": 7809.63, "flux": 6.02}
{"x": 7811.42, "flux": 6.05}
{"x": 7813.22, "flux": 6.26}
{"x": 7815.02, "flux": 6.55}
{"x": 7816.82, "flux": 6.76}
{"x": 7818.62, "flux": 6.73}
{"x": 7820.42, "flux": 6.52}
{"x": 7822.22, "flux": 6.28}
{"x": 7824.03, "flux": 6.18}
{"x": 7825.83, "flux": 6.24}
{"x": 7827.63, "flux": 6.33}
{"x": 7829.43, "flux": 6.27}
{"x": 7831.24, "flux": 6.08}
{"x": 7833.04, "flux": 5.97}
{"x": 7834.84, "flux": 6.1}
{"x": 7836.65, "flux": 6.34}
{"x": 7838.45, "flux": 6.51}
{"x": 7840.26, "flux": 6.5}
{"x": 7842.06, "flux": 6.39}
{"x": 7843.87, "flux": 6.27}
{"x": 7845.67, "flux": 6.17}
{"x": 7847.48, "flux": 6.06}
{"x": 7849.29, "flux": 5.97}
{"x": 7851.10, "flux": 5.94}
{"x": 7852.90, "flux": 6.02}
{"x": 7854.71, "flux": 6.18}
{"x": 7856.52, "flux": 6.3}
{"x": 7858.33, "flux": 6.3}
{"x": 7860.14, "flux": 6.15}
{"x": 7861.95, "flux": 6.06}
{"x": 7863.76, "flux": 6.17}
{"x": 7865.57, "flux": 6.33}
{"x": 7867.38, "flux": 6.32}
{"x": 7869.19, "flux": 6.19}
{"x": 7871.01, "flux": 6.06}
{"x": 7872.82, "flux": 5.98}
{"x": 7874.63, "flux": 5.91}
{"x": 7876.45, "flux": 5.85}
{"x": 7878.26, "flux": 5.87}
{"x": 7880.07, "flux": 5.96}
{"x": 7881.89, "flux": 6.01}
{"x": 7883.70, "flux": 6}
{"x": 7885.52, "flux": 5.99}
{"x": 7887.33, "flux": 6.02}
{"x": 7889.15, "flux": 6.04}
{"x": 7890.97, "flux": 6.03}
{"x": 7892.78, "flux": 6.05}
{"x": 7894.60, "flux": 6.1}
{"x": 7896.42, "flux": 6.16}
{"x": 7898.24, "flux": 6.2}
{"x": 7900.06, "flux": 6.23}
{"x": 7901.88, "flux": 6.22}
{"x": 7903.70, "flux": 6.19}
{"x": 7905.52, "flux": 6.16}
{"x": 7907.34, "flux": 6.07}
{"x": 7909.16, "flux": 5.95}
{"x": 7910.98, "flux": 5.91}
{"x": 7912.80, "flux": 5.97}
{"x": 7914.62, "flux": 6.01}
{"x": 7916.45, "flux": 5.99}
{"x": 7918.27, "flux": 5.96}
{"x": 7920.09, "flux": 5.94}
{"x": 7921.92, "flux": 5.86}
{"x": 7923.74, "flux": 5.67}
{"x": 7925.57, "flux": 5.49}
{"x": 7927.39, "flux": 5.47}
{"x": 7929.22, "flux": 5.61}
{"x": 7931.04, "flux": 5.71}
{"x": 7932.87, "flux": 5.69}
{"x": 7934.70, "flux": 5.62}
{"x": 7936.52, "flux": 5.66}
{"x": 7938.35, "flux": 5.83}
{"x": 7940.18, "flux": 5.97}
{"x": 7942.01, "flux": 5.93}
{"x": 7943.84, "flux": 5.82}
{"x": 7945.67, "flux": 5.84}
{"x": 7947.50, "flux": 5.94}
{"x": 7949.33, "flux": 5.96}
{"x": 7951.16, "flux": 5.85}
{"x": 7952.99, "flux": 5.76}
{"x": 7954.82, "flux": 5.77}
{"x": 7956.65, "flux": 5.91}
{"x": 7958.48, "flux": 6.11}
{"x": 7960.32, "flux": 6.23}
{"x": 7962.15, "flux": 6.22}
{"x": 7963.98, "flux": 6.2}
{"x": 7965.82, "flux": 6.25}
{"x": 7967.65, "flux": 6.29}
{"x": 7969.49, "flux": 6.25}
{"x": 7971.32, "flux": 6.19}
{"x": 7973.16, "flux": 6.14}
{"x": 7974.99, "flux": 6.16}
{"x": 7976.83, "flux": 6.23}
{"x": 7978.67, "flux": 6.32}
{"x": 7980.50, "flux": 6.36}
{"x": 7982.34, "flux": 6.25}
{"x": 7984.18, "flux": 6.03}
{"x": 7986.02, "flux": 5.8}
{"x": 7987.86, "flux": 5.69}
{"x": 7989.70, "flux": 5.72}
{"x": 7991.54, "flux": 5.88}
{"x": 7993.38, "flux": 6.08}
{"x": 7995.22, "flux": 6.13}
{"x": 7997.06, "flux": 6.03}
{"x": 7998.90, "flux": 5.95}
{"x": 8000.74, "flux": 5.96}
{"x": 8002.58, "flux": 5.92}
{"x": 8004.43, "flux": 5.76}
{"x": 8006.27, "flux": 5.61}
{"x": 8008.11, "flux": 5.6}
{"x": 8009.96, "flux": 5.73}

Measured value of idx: 0.05 mag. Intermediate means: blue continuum 6.43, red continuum 5.95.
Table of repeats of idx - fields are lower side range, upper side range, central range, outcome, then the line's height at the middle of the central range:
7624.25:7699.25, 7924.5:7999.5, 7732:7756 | -0.02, 6.05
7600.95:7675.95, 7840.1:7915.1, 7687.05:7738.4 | 0.02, 6.15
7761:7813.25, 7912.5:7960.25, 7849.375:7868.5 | -0.04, 5.97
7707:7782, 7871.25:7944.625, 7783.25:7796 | 0.04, 6.07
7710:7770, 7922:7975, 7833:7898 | -0.02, 5.99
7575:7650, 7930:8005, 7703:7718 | 0.03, 6.16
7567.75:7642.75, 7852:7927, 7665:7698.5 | 0.04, 6.2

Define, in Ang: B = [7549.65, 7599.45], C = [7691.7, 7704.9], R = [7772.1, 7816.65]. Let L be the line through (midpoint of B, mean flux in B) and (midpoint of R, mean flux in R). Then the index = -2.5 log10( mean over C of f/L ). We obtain 0.029 mag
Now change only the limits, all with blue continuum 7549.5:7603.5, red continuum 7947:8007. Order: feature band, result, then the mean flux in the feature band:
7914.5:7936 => 0.06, 5.74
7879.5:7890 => 0.02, 6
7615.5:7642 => 0.02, 6.2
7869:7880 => 0.03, 5.96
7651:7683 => 0.04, 6.09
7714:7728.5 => 0.07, 5.87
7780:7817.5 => 0.02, 6.1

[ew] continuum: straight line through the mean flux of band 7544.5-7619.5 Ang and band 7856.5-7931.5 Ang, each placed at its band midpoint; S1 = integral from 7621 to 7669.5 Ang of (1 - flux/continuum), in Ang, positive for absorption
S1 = 1.4 Ang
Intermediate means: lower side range 6.39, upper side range 6.01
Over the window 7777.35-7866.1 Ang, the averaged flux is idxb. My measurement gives 6.18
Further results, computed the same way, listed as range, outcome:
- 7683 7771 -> 6.08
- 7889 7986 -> 5.99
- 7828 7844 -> 6.27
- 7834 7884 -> 6.14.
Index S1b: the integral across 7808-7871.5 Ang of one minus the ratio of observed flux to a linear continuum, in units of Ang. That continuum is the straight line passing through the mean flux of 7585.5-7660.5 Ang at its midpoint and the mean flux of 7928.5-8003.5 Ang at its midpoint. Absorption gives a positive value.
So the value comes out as -1.9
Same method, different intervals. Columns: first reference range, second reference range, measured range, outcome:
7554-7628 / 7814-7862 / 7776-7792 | 0.8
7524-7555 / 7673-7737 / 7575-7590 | 0.3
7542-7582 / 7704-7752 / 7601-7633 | 0.9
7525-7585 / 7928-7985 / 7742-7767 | 0.5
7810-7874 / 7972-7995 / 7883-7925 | 0.9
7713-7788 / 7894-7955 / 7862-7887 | -0.4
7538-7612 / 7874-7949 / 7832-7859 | -0.8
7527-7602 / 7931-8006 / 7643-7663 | 0.8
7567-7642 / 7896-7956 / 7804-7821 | -0.9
